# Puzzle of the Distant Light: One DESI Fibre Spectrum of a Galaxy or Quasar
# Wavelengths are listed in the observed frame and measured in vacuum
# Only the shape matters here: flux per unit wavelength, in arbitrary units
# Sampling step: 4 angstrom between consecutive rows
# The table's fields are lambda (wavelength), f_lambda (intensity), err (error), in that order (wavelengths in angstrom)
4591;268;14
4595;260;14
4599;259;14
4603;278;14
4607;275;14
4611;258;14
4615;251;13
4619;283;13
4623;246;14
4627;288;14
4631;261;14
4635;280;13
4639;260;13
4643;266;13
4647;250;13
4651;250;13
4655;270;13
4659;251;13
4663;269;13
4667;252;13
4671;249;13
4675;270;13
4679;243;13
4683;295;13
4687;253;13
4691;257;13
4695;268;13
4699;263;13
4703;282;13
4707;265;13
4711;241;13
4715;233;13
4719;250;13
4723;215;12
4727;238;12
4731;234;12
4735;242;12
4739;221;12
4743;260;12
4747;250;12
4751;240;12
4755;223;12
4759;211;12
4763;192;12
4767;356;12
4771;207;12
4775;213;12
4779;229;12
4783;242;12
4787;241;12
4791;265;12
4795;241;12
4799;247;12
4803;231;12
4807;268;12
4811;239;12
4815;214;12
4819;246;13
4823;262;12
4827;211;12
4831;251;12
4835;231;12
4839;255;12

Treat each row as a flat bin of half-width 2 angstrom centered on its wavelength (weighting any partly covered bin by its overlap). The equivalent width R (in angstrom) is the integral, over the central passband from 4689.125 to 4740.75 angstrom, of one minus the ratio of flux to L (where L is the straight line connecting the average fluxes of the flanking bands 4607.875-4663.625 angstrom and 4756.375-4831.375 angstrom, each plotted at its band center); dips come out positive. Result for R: 0.96 angstrom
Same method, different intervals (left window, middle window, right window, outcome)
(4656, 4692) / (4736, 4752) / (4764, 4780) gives 0.59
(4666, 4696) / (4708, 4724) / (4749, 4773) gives 0.84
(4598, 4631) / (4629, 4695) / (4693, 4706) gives 1.92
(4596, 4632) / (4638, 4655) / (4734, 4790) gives 0.16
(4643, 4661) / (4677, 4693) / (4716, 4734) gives -1.00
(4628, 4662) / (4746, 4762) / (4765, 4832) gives 1.44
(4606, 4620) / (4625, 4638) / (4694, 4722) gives -0.59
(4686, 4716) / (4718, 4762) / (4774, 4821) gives 3.10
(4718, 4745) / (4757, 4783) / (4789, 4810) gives 0.95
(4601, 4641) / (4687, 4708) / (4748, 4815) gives -0.93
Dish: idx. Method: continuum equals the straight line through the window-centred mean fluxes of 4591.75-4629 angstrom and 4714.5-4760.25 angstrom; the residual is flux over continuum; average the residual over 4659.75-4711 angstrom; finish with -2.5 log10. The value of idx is -0.06 mag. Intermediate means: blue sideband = 266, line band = 263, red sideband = 235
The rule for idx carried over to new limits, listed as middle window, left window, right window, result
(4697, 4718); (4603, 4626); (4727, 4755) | -0.043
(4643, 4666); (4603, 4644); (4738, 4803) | 0.013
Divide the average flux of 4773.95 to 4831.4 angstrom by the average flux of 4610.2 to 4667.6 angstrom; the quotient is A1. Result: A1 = 0.9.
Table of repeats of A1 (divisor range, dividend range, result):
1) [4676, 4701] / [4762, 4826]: 0.92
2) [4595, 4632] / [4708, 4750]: 0.90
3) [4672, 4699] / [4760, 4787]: 0.91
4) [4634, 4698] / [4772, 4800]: 0.91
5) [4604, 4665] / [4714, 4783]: 0.89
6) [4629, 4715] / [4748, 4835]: 0.92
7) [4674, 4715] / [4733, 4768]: 0.92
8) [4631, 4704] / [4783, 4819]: 0.93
